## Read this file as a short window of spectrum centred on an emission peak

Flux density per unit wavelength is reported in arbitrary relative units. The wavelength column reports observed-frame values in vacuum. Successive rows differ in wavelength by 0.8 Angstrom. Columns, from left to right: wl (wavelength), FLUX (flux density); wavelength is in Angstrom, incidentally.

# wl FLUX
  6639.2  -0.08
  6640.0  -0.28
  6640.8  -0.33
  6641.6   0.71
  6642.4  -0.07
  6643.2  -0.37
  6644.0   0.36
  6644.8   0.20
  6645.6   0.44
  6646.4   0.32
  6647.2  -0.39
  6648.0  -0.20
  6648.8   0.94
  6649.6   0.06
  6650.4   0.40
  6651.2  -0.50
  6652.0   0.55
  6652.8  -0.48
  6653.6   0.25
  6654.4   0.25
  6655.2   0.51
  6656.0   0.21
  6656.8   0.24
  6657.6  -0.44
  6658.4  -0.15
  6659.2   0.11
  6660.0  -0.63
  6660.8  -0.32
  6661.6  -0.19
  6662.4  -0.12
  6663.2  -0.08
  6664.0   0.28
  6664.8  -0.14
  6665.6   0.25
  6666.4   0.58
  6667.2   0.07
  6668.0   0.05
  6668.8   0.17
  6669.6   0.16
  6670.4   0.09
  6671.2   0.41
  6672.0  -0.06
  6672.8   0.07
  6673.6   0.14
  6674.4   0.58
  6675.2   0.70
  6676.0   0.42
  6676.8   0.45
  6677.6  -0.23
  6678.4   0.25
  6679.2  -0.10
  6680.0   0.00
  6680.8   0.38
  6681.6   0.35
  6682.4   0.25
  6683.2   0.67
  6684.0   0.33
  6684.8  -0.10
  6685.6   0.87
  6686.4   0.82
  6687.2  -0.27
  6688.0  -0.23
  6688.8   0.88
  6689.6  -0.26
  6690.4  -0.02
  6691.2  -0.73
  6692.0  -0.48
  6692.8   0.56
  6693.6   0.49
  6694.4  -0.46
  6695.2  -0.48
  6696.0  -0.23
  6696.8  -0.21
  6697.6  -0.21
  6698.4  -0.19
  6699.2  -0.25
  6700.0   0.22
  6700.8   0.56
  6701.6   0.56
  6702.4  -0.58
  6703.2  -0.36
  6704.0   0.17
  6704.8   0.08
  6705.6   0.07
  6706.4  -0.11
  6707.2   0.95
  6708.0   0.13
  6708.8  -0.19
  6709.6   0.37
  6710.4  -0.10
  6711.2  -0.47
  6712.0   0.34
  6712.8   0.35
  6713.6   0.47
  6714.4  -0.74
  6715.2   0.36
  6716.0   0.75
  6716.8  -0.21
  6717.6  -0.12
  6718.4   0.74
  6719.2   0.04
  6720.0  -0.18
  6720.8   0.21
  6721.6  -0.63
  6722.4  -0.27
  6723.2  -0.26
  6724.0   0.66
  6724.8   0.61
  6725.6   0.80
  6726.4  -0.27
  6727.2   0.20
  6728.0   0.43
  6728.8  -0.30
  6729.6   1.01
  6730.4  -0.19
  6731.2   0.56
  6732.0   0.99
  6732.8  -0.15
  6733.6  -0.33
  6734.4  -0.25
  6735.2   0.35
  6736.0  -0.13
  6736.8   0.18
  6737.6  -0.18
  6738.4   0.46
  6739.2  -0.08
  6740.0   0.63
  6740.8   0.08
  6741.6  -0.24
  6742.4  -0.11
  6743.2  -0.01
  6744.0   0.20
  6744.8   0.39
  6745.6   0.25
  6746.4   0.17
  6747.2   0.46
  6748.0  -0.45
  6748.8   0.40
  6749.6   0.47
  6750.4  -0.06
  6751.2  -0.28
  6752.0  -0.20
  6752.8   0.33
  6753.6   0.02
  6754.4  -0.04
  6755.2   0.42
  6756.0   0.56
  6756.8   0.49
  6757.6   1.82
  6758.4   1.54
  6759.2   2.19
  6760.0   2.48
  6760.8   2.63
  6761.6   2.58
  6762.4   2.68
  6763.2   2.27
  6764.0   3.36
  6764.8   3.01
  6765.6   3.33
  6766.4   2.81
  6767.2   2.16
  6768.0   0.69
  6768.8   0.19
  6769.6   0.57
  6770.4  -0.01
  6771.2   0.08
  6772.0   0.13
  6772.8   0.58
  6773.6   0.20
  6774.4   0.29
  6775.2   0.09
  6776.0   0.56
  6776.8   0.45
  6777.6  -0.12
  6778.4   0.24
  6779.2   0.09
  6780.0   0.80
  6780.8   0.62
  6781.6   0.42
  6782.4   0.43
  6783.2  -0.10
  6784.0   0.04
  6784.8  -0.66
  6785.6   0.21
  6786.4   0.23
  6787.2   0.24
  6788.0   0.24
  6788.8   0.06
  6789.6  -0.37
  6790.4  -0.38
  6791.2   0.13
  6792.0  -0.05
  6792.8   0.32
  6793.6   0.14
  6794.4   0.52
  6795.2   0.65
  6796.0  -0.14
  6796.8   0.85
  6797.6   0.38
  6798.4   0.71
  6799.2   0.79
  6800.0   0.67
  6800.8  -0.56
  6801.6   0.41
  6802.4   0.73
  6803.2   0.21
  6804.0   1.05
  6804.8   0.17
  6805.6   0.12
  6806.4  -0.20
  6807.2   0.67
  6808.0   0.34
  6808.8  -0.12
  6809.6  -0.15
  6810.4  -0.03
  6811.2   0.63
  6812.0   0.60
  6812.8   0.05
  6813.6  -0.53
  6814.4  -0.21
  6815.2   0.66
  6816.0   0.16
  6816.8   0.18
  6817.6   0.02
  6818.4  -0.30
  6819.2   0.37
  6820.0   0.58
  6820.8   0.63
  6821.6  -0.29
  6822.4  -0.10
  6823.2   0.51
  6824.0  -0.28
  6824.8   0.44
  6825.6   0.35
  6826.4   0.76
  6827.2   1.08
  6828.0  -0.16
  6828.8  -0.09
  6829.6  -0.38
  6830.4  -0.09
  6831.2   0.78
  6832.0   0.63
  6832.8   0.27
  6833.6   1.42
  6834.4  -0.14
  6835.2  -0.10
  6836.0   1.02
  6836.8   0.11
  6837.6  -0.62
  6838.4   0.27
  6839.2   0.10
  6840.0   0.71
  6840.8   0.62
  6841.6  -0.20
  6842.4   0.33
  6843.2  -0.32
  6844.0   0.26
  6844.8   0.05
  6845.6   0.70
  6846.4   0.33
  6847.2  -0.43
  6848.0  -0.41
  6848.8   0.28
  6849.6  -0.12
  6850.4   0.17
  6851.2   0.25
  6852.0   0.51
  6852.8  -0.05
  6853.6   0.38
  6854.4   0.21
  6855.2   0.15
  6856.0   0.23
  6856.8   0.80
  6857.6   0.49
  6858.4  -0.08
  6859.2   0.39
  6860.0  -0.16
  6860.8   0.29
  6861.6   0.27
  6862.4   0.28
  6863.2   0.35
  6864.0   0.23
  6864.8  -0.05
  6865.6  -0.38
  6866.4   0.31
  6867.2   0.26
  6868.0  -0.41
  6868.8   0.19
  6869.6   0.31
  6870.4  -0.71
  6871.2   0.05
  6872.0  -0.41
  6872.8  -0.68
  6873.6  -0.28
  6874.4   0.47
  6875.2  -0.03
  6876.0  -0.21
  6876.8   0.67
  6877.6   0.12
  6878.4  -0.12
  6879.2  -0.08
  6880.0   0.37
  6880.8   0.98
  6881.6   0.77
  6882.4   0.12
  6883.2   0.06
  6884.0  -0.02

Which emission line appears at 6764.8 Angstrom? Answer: [O II] 3727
